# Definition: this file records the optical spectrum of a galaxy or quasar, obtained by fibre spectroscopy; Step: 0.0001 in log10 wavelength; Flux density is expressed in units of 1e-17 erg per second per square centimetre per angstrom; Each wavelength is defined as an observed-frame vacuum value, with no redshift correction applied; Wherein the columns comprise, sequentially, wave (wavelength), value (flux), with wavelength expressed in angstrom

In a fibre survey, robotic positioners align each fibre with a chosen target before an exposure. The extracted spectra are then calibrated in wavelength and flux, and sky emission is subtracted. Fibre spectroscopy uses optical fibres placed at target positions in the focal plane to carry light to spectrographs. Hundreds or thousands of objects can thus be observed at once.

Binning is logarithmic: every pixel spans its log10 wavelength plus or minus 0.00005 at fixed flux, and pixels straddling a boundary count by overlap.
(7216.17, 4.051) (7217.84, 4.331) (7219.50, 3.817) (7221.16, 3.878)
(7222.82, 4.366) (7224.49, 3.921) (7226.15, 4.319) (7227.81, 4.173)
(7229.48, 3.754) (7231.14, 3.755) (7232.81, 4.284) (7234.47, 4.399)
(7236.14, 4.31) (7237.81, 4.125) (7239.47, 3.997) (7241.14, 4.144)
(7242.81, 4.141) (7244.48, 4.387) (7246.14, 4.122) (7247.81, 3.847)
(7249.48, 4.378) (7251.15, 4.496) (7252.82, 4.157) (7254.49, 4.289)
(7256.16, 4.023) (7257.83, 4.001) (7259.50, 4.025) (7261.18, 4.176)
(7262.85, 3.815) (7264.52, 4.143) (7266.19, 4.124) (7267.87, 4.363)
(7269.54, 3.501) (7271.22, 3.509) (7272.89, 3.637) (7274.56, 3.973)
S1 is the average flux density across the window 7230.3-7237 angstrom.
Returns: 4.18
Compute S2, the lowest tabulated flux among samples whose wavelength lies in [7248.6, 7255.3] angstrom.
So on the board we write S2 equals 4.157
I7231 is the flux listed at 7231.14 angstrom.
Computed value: 3.755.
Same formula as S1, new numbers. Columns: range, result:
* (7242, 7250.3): 4.18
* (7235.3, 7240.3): 4.14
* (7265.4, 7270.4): 3.99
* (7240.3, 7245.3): 4.22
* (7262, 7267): 4.03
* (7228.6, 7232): 3.76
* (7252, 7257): 4.16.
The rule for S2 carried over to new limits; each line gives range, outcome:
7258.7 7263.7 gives 3.815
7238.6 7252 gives 3.847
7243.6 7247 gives 4.122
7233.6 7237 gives 4.31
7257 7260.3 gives 4.001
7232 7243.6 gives 3.997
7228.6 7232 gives 3.754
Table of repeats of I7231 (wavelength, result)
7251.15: 4.496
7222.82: 4.366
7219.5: 3.817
